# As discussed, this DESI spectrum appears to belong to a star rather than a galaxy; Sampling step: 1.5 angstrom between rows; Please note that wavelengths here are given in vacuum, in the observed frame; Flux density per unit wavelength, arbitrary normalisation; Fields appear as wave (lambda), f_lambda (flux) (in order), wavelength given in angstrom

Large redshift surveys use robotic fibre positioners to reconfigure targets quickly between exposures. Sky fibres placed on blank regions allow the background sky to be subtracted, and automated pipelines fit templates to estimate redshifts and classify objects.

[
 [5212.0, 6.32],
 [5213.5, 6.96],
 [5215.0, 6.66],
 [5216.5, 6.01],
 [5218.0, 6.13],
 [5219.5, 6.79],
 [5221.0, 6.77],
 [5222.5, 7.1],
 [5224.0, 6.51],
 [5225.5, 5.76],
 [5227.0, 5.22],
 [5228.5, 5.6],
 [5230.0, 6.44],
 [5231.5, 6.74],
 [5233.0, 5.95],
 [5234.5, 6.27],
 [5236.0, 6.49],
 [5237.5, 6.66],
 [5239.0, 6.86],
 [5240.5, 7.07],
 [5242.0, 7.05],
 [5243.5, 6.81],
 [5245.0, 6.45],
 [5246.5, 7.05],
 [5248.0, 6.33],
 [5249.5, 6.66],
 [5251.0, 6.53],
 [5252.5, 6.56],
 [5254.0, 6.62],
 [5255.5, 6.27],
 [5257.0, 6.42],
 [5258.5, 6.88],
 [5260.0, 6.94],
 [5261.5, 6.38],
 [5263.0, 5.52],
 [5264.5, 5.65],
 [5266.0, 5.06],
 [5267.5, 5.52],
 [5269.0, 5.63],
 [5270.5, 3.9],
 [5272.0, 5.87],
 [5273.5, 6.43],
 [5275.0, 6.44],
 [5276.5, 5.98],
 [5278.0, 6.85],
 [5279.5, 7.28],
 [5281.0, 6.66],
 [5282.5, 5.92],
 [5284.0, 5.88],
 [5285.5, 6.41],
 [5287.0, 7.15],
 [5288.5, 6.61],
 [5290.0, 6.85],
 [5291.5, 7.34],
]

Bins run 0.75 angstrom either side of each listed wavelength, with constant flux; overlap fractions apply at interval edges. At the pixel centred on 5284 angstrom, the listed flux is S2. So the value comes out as 5.88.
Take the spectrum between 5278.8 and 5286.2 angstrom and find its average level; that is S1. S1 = 6.42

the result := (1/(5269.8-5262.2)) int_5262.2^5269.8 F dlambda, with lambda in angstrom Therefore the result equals 5.47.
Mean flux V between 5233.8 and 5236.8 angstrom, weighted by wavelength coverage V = 6.39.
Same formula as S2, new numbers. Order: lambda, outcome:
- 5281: 6.66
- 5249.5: 6.66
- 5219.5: 6.79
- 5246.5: 7.05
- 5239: 6.86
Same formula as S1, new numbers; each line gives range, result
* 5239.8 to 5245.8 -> 6.84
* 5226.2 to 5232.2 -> 5.99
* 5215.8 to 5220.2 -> 6.31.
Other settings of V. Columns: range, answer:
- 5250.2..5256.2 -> 6.5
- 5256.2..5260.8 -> 6.74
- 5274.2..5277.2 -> 6.22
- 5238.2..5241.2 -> 6.96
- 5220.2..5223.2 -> 6.93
